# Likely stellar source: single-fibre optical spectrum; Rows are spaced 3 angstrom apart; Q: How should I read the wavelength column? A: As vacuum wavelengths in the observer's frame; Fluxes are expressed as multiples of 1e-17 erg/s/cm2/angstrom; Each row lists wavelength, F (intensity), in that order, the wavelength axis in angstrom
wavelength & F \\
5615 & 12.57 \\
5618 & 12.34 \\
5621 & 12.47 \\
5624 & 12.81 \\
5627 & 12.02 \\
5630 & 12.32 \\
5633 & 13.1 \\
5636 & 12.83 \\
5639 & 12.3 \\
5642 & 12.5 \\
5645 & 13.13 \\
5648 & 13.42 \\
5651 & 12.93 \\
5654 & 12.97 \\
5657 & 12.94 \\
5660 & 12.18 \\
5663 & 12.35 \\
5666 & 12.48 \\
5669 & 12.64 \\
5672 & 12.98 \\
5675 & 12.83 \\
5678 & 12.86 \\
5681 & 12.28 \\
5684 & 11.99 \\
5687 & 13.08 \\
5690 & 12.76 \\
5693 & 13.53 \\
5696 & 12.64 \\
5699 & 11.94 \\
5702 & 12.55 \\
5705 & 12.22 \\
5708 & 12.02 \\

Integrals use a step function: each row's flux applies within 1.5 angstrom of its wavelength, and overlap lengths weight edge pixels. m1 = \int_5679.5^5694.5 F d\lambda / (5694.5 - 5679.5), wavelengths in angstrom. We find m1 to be 12.7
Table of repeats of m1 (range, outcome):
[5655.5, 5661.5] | 12.6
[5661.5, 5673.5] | 12.6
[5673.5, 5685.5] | 12.5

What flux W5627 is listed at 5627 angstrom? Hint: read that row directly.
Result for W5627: 12.02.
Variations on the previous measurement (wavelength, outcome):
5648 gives 13.42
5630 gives 12.32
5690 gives 12.76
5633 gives 13.1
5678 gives 12.86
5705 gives 12.22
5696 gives 12.64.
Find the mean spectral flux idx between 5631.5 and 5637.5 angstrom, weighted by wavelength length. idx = 13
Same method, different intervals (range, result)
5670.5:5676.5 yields 12.9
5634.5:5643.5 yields 12.5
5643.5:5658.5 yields 13.1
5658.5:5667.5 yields 12.3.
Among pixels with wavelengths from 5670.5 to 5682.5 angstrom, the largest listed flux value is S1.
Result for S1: 12.98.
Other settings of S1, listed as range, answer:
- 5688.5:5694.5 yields 13.53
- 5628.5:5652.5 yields 13.42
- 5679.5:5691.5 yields 13.08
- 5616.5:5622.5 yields 12.47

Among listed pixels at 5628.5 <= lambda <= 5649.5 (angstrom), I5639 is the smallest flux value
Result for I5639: 12.3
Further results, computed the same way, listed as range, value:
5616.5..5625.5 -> 12.34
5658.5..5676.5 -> 12.18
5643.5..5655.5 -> 12.93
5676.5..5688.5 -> 11.99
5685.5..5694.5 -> 12.76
